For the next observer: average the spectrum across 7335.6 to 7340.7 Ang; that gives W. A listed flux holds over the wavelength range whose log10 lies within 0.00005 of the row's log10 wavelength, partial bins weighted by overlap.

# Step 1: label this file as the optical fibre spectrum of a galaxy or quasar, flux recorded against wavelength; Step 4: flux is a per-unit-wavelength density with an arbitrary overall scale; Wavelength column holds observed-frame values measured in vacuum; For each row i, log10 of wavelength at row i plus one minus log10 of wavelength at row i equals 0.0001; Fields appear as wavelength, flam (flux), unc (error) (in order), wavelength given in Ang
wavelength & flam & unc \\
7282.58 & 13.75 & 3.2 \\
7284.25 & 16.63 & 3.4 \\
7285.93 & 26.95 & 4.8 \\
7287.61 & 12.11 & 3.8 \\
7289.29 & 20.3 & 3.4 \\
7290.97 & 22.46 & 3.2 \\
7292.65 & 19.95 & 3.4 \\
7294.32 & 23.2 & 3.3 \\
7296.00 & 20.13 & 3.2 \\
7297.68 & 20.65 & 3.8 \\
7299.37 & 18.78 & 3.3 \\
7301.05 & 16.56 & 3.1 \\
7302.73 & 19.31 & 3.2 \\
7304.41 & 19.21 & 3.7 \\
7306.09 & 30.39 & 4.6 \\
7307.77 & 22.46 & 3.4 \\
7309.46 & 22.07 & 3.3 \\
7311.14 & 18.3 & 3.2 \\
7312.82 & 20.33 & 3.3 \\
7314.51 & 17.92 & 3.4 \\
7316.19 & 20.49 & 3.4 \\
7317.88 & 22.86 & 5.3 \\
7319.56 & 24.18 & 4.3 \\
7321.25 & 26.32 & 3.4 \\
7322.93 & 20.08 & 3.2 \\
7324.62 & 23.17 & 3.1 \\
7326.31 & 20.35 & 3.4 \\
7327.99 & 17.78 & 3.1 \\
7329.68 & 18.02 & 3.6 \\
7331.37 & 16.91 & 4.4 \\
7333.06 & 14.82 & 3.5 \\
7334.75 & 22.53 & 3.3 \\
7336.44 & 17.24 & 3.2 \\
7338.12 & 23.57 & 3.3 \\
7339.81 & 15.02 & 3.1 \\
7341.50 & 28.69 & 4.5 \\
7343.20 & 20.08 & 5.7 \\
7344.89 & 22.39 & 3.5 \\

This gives 18.7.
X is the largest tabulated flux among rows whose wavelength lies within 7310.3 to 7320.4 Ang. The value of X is 24.18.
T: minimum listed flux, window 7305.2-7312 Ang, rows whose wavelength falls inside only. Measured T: 18.3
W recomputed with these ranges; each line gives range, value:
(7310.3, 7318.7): 20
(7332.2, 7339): 19.5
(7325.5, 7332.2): 18.3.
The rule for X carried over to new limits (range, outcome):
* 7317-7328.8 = 26.32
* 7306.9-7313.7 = 22.46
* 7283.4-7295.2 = 26.95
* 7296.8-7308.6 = 30.39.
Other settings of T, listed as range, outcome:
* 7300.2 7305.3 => 16.56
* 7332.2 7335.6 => 14.82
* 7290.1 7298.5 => 19.95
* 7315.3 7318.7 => 20.49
